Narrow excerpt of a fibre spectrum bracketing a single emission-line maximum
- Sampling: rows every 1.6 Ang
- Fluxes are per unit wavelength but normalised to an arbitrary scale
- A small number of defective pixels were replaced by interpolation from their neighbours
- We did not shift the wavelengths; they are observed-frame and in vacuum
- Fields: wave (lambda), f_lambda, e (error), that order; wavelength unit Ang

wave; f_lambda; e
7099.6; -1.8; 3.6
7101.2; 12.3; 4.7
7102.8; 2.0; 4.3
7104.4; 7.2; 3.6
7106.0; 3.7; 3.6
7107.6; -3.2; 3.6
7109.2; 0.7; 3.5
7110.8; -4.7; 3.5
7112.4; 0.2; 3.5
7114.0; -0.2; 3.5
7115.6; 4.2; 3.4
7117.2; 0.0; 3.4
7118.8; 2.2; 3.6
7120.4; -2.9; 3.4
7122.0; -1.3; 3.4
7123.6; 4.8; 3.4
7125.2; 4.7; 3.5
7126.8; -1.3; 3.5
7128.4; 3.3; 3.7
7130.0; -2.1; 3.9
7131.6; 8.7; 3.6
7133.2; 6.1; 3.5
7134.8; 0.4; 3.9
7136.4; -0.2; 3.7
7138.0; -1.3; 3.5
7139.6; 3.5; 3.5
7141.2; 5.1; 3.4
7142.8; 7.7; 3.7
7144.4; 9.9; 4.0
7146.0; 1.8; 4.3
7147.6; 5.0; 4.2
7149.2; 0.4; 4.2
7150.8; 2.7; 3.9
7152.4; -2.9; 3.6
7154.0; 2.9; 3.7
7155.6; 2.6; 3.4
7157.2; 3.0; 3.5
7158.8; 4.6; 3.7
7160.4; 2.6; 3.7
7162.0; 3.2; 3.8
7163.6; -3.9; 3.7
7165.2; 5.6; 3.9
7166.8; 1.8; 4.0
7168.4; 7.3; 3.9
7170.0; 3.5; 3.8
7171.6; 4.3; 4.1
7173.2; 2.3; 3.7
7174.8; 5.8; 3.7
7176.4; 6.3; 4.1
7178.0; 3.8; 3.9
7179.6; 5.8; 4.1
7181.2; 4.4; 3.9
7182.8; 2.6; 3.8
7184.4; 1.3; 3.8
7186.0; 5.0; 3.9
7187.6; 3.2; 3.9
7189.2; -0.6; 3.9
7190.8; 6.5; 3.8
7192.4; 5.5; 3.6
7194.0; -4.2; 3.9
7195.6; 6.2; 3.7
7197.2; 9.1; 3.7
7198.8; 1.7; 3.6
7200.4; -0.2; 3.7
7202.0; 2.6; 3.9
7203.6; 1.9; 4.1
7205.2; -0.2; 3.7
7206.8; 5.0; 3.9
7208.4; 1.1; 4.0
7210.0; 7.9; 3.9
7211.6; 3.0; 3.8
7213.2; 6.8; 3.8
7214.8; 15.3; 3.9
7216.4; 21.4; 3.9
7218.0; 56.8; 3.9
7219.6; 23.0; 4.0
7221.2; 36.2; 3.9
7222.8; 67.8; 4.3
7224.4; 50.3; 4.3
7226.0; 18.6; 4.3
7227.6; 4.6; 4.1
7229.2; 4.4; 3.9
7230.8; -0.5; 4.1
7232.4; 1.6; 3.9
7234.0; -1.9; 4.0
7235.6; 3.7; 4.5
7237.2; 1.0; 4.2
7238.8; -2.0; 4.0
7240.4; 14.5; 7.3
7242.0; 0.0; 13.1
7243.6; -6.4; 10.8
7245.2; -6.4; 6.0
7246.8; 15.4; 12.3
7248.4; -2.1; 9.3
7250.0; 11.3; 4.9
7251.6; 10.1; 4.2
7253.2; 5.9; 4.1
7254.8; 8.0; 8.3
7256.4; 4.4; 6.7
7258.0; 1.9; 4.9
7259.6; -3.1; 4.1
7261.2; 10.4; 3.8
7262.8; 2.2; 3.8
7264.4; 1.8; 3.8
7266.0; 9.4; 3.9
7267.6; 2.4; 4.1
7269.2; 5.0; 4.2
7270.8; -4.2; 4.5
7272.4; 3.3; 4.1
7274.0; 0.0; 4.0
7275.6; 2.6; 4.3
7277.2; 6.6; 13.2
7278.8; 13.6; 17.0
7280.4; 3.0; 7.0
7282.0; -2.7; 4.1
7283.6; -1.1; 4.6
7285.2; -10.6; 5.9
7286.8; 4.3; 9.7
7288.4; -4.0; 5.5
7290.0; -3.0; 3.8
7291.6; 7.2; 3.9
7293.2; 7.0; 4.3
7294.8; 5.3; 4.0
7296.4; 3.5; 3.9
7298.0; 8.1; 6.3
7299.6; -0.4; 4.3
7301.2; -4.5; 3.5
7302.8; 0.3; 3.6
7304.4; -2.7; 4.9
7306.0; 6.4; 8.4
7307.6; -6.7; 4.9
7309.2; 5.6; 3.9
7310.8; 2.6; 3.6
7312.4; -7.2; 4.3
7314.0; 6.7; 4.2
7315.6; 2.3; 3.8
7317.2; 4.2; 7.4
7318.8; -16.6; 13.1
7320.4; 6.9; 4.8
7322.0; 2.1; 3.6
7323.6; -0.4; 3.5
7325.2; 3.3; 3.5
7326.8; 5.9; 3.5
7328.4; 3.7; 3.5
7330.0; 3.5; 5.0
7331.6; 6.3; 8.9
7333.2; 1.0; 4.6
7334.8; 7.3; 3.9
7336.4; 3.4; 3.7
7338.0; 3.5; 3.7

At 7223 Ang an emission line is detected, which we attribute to [O II] 3727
